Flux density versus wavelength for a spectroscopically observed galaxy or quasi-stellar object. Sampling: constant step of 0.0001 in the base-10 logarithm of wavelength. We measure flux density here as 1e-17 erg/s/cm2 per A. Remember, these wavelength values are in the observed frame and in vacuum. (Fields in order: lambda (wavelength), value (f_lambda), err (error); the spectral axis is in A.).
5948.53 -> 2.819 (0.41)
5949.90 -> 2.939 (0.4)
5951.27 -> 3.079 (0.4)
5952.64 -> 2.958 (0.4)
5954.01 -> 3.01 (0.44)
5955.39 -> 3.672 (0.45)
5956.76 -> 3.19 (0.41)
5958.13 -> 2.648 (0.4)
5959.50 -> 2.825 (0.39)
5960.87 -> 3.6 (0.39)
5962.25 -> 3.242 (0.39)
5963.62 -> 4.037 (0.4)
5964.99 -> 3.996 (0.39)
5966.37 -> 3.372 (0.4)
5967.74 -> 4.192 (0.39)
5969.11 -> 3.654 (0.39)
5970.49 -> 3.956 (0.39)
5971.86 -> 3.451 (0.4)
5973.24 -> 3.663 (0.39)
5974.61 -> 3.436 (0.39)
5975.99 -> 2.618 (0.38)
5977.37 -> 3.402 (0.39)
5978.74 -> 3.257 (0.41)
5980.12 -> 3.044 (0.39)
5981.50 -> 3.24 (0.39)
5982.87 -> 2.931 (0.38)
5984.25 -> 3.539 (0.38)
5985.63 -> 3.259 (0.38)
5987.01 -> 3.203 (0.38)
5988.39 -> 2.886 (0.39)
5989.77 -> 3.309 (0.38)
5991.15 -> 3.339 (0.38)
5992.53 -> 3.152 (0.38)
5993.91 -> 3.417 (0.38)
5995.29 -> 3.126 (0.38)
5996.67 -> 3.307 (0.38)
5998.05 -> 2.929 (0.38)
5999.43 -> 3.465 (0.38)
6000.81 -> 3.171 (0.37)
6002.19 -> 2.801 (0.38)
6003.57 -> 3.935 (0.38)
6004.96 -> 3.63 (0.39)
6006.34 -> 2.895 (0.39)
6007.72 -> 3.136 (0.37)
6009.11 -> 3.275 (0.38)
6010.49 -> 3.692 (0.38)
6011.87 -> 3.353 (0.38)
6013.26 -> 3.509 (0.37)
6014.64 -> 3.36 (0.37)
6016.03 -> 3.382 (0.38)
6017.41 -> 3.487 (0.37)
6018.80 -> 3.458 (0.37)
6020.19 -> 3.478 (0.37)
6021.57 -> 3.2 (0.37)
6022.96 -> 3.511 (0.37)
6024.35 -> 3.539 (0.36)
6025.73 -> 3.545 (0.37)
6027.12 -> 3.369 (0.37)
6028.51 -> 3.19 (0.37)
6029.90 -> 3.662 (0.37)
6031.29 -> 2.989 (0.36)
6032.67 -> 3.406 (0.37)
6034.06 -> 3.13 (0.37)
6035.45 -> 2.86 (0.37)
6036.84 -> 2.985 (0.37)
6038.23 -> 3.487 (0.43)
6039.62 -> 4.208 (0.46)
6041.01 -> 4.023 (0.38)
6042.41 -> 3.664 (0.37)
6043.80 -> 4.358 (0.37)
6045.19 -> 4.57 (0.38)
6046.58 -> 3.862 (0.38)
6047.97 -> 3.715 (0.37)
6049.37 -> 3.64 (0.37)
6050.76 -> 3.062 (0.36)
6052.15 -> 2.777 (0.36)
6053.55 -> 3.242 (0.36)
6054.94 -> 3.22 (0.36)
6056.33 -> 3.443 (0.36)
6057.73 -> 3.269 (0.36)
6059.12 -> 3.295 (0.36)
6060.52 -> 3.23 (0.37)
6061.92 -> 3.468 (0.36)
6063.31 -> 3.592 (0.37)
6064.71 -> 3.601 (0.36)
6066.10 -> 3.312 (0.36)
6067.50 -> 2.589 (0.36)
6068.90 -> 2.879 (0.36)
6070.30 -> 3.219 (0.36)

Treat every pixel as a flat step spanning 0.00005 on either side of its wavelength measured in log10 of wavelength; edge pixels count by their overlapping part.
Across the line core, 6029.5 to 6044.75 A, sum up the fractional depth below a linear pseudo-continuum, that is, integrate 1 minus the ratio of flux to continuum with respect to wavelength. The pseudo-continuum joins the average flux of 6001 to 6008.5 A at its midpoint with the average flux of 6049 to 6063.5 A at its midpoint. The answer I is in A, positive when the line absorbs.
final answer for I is -1.2 A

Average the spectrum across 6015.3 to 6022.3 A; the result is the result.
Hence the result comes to 3.4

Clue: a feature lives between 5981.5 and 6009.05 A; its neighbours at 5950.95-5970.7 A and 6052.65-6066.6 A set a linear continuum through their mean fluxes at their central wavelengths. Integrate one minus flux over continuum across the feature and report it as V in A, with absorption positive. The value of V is 1.3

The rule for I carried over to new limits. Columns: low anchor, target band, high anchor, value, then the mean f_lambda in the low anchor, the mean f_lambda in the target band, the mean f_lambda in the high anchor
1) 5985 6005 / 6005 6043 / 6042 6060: 0.0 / 3.25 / 3.4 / 3.54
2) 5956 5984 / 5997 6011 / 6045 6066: 0.5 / 3.39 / 3.29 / 3.44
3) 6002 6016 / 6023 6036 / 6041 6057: 0.7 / 3.38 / 3.32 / 3.61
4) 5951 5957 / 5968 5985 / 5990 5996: -0.7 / 3.19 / 3.37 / 3.26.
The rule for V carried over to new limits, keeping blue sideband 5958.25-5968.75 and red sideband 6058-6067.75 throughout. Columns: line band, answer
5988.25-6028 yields 1.35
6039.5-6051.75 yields -1.77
